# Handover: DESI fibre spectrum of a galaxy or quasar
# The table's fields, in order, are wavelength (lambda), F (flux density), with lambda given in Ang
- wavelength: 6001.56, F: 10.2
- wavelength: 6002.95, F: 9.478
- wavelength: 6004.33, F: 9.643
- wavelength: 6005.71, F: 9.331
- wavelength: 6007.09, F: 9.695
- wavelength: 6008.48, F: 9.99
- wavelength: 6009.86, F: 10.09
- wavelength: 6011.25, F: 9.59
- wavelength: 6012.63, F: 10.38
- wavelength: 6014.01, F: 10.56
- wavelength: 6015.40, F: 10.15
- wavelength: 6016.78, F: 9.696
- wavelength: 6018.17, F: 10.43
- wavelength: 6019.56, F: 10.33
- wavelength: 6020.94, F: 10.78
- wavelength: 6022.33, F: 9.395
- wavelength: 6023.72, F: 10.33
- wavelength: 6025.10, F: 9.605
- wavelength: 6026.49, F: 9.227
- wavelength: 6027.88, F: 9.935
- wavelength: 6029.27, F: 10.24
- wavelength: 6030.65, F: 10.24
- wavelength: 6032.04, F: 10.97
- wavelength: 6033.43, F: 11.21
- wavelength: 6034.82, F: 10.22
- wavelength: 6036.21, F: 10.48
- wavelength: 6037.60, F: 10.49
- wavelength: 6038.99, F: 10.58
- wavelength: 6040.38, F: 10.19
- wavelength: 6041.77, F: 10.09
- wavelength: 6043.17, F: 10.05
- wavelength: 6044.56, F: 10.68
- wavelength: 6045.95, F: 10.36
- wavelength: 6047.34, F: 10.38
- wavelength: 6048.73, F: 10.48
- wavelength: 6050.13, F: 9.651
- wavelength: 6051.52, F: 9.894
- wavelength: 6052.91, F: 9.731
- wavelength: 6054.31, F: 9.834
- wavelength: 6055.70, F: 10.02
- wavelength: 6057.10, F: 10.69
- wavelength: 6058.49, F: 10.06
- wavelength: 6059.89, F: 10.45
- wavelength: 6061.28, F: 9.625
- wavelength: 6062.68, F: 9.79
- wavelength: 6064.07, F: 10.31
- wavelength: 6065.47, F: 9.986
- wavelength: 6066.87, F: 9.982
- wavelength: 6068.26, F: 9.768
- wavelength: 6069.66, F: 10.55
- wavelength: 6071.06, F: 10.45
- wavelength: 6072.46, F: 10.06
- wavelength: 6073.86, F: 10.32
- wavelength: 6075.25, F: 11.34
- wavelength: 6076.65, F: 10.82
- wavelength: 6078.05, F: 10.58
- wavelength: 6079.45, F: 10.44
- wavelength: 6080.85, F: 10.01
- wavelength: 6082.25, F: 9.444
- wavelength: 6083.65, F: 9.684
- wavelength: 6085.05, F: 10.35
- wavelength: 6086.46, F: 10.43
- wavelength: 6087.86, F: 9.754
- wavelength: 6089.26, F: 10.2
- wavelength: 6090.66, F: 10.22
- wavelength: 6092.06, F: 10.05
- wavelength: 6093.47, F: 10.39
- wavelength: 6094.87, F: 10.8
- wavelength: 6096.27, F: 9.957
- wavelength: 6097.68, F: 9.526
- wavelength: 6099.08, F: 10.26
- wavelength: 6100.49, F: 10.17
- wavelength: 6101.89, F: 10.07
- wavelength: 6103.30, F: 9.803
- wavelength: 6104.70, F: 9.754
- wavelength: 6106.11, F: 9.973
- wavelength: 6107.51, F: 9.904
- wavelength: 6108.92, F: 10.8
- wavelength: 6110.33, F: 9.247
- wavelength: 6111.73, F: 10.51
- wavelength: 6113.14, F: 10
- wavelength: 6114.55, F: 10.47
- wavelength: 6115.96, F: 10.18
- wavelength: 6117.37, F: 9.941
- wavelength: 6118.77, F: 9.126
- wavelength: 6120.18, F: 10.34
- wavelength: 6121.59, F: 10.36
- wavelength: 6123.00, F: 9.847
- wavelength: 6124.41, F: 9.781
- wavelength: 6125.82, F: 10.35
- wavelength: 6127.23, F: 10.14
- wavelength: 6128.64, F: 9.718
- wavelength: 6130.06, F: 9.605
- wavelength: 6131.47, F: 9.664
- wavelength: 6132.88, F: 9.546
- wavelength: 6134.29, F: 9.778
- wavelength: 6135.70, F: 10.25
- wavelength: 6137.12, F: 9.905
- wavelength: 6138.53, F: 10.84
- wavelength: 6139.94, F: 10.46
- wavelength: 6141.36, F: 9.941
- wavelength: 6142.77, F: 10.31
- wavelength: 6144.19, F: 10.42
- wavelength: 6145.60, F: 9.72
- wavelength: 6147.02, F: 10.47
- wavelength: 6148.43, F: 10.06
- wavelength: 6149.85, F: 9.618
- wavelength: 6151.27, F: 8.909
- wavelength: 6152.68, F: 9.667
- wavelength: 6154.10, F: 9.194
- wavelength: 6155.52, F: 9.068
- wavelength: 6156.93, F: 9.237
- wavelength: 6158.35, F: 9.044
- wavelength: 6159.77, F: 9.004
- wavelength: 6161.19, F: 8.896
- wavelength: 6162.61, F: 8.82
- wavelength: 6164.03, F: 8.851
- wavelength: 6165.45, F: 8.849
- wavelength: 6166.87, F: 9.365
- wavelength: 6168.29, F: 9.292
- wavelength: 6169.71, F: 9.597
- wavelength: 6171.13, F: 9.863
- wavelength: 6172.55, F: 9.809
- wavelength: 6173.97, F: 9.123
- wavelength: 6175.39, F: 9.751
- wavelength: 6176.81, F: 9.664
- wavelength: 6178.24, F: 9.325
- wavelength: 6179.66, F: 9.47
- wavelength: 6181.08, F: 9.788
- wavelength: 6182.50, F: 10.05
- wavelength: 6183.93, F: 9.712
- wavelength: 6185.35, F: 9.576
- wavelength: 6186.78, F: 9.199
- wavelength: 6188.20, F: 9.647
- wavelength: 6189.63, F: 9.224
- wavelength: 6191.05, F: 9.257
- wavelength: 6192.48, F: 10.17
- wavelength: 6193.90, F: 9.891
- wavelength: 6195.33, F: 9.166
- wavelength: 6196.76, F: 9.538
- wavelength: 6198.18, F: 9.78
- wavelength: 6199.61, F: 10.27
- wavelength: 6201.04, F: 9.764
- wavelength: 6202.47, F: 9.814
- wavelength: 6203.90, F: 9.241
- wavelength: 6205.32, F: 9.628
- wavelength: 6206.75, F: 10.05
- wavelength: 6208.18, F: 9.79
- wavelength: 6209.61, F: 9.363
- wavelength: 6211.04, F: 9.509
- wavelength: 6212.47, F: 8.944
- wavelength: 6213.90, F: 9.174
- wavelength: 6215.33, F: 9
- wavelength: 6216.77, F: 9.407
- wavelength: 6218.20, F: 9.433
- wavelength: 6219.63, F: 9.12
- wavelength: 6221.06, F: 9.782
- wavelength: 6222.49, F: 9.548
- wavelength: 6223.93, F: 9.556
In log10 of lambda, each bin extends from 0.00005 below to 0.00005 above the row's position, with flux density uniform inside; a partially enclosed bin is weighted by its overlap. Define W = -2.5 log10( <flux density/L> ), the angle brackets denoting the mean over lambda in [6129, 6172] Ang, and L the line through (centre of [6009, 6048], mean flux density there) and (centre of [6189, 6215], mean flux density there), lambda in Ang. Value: 0.02 mag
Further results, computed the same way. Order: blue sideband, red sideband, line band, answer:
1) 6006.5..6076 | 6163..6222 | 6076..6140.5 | -0.02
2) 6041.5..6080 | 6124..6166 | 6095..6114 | -0.01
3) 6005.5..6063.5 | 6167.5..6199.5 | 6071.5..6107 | -0.02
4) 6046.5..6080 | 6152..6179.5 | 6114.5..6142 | -0.04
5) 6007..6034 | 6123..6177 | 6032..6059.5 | -0.03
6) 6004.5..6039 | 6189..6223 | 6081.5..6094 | -0.01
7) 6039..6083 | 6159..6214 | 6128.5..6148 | -0.03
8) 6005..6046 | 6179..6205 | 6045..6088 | -0.01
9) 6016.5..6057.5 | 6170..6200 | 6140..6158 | 0.00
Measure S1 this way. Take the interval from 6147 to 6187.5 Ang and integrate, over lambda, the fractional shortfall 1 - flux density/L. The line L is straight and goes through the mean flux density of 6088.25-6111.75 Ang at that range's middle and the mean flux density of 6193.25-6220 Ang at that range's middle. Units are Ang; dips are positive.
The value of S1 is 1.3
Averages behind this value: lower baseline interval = 10.1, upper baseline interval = 9.52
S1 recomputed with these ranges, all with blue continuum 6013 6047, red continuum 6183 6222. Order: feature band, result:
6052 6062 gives 0.1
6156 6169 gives 0.9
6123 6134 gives 0.0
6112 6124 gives -0.2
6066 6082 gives -0.5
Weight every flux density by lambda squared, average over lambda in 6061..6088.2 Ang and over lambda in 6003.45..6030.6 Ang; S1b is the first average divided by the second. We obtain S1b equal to 1.04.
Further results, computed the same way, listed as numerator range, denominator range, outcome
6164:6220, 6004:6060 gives 0.99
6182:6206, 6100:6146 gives 0.98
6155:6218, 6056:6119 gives 0.96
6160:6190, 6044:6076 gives 0.96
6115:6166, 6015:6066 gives 0.99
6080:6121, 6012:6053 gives 1.00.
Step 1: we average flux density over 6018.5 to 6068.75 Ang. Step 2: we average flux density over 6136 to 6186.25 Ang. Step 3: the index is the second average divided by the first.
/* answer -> 0.94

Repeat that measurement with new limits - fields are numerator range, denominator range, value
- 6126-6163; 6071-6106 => 0.95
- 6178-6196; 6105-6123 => 0.95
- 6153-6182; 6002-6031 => 0.94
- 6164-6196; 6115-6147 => 0.95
